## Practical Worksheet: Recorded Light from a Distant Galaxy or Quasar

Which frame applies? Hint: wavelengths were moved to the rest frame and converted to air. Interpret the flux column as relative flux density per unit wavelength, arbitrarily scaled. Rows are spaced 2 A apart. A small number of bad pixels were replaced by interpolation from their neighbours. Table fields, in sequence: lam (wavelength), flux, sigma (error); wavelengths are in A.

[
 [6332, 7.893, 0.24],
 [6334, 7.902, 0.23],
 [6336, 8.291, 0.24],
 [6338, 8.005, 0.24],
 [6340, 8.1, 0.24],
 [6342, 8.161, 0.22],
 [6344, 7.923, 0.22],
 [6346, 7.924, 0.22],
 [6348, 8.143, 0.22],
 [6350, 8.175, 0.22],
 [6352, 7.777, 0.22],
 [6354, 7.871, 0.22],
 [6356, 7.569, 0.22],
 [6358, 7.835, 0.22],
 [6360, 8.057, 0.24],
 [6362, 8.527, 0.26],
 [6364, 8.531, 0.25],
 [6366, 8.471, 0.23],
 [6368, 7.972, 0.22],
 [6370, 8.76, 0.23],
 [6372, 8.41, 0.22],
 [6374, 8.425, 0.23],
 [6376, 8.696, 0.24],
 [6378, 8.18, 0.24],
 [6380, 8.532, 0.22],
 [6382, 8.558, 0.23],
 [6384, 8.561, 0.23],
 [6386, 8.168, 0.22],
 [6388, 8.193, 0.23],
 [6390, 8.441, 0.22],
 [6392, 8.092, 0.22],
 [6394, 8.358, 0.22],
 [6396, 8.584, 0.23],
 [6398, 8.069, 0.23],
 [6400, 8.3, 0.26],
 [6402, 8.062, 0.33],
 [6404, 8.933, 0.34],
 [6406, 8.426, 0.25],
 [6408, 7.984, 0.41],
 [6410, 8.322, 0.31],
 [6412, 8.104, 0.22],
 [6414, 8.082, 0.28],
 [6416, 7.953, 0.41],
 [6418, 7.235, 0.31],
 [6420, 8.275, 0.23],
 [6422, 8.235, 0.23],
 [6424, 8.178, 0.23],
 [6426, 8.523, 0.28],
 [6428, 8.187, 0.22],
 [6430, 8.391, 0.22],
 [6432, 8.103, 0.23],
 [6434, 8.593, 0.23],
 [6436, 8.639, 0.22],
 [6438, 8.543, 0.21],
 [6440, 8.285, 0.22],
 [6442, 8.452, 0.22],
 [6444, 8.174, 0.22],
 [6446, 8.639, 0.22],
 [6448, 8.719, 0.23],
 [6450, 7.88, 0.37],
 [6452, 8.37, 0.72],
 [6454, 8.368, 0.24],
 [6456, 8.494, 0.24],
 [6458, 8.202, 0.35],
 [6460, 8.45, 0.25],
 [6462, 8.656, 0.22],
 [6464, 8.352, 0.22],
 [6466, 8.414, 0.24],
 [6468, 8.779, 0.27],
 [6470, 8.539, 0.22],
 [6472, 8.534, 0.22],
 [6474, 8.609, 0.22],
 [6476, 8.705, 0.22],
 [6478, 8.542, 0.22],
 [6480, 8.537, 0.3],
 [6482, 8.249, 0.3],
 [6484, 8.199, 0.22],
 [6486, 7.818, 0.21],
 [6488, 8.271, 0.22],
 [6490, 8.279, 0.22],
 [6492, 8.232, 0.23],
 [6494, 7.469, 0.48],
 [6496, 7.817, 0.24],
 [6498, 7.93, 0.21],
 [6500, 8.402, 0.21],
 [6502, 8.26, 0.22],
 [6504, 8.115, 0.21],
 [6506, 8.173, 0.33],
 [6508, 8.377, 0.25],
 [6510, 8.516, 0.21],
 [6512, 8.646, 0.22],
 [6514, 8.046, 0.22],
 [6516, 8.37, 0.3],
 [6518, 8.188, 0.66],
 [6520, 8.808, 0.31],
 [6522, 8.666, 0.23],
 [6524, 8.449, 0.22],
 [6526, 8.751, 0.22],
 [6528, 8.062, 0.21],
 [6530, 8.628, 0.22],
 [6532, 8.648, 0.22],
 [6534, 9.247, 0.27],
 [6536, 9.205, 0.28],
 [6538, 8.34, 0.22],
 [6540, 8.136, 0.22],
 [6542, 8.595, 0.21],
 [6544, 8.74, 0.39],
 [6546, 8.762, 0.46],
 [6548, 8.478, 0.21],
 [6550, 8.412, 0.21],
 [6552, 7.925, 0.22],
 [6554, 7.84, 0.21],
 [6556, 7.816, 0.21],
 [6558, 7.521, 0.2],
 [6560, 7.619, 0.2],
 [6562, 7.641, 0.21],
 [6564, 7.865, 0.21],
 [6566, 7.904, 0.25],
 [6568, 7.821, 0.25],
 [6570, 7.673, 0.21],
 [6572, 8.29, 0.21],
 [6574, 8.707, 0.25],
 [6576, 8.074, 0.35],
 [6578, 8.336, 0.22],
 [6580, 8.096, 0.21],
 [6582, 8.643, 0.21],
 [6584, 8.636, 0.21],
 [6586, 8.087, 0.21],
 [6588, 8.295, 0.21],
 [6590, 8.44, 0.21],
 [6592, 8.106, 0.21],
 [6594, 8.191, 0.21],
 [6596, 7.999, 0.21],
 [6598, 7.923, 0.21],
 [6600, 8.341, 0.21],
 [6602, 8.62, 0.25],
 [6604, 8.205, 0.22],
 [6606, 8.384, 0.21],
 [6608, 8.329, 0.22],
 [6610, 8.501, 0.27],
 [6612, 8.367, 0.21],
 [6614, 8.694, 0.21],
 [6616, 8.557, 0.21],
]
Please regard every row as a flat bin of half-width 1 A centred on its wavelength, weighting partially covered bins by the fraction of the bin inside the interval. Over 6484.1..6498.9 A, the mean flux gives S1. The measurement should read 7.99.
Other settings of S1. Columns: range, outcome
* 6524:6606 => 8.27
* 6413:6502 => 8.3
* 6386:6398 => 8.3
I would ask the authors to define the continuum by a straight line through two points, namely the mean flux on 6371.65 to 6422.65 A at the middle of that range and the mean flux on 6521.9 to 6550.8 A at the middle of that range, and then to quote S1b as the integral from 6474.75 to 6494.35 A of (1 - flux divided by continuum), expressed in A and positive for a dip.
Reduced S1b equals 0.52 A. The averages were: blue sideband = 8.27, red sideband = 8.61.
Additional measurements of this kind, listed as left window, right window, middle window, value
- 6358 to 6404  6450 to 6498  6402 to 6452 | 0.4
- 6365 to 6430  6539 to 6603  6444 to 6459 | -0.2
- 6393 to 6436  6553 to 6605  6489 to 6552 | -1.9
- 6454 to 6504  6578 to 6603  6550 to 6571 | 1.3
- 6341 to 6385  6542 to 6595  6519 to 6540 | -1.2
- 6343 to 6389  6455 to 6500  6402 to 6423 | 0.3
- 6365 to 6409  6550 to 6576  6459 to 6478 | -0.9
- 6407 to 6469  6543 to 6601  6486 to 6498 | 0.4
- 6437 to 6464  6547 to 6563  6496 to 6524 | -0.7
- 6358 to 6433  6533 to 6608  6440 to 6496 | -0.6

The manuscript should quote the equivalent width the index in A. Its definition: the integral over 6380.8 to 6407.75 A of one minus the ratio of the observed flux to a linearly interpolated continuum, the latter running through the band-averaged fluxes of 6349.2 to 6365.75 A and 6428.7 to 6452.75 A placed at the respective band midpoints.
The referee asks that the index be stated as -0.5 A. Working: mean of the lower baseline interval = 8.06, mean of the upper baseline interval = 8.4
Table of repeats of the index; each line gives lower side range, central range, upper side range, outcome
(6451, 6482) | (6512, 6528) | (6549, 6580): -0.5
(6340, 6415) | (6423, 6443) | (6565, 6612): -0.3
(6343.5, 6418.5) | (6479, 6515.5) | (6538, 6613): 0.1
